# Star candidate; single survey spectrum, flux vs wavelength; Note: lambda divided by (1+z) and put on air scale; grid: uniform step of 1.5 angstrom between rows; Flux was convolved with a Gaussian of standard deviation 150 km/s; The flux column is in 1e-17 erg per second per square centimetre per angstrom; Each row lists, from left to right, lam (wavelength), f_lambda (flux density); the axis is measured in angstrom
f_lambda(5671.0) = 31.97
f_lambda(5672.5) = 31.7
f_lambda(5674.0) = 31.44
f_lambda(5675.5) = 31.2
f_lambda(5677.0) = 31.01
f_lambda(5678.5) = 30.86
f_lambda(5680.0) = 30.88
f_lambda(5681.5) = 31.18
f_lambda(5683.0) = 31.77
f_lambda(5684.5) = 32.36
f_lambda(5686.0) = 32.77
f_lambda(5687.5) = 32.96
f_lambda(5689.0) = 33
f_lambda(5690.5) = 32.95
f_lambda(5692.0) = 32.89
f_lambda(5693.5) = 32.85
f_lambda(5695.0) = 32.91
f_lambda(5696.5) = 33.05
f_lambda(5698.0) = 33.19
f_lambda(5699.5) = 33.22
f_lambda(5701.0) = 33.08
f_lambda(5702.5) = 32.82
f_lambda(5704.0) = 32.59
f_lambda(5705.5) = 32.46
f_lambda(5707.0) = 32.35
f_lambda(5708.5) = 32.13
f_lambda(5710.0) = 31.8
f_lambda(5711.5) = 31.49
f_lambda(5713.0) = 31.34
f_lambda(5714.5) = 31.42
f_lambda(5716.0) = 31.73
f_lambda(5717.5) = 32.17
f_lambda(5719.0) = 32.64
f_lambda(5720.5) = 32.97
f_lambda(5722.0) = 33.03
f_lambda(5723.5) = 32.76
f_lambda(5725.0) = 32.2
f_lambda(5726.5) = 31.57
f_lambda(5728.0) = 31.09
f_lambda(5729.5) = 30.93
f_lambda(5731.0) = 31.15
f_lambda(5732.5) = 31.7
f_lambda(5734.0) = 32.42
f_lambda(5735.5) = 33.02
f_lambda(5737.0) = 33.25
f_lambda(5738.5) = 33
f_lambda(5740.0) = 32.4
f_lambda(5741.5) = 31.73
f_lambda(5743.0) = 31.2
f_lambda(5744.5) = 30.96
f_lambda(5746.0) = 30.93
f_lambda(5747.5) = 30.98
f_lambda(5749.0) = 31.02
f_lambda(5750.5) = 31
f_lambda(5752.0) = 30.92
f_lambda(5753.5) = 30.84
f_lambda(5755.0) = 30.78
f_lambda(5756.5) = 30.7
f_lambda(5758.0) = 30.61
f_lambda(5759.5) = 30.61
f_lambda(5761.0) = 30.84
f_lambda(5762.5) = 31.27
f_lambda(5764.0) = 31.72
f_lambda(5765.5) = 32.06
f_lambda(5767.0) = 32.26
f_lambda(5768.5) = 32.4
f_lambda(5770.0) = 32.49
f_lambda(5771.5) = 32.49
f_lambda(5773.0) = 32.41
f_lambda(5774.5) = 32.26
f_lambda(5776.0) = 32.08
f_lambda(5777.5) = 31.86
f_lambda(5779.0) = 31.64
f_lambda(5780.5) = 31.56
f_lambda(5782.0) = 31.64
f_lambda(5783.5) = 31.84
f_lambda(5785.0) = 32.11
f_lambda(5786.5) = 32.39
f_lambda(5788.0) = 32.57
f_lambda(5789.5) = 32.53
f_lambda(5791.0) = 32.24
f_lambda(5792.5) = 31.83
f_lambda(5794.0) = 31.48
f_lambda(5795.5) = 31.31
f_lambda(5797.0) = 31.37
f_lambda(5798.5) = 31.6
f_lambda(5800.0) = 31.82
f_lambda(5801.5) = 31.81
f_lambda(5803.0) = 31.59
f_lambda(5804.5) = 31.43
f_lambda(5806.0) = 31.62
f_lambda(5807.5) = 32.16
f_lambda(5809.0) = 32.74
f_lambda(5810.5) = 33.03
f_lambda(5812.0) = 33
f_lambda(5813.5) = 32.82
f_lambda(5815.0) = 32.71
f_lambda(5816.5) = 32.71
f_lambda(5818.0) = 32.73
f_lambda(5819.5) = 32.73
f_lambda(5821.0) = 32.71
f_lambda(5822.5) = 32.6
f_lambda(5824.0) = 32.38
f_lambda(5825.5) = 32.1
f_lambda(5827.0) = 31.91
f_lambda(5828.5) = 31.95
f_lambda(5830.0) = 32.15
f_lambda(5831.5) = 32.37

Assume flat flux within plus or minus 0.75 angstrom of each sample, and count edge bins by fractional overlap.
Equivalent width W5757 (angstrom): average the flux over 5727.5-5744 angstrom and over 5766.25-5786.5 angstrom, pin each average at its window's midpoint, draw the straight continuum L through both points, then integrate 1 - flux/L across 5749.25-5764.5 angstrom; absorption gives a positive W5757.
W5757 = 0.5 angstrom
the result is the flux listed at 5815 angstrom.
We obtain 32.71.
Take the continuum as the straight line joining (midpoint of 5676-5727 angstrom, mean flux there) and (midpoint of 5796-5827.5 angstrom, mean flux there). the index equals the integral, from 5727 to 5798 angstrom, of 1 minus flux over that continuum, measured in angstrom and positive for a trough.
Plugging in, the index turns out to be 1.28 angstrom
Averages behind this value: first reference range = 32.3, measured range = 31.7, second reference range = 32.3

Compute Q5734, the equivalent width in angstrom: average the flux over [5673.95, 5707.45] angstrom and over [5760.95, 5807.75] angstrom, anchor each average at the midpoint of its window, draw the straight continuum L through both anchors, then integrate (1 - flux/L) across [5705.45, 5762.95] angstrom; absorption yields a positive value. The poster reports 0.86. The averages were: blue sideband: 32.4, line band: 31.7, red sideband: 31.9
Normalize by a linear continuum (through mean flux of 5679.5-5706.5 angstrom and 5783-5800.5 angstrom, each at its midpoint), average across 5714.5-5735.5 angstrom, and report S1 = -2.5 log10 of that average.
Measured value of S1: 0.01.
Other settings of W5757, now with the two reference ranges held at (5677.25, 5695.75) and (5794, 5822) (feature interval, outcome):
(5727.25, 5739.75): 0.1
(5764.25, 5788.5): 0.1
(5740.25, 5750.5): 0.3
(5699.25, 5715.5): 0.0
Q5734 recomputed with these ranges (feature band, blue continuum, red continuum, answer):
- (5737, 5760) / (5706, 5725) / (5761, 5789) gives 0.60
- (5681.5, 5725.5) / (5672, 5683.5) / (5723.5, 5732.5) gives -1.55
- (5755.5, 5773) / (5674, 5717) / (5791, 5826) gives 0.32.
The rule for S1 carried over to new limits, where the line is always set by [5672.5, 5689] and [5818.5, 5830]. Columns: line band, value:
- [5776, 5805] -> 0.012 mag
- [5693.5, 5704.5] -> -0.040 mag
